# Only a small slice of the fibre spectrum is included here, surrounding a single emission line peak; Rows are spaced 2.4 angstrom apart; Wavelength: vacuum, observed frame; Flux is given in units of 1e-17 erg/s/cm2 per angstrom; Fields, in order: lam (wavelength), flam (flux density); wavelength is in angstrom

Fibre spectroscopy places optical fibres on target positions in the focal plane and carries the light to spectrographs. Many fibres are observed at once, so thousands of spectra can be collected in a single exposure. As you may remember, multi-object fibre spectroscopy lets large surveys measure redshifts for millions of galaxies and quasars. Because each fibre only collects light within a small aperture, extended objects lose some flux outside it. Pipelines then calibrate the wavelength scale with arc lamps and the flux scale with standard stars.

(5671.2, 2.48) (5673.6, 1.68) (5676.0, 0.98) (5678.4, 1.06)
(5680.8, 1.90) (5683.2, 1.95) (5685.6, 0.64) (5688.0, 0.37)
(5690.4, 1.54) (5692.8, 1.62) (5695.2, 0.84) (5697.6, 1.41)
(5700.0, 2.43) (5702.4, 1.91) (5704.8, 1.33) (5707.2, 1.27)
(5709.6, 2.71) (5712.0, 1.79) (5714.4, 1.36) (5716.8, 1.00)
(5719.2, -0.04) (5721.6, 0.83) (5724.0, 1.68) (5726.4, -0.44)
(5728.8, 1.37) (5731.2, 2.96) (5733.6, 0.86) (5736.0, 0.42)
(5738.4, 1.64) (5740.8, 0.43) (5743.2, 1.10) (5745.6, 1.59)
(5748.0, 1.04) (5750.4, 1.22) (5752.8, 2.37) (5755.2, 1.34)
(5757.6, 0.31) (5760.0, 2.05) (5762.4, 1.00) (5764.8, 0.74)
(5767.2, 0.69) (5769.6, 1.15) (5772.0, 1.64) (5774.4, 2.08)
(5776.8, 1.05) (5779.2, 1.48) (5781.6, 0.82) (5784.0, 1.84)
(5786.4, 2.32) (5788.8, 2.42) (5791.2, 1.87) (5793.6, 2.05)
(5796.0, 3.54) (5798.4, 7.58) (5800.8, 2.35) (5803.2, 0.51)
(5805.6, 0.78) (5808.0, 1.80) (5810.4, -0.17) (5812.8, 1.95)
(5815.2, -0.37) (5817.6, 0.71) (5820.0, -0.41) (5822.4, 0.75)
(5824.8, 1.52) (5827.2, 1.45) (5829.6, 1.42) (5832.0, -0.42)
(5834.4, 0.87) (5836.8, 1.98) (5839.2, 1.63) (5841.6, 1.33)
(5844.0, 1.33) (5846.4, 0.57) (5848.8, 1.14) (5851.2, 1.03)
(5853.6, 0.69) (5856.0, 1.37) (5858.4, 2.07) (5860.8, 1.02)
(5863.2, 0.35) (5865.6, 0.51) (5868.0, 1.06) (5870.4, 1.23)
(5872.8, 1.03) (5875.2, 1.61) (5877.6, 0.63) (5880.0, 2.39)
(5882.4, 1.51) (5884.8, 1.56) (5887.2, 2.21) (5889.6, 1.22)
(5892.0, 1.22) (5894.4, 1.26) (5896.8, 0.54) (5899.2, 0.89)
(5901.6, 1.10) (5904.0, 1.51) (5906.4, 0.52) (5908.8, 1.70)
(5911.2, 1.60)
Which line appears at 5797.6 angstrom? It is H-beta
